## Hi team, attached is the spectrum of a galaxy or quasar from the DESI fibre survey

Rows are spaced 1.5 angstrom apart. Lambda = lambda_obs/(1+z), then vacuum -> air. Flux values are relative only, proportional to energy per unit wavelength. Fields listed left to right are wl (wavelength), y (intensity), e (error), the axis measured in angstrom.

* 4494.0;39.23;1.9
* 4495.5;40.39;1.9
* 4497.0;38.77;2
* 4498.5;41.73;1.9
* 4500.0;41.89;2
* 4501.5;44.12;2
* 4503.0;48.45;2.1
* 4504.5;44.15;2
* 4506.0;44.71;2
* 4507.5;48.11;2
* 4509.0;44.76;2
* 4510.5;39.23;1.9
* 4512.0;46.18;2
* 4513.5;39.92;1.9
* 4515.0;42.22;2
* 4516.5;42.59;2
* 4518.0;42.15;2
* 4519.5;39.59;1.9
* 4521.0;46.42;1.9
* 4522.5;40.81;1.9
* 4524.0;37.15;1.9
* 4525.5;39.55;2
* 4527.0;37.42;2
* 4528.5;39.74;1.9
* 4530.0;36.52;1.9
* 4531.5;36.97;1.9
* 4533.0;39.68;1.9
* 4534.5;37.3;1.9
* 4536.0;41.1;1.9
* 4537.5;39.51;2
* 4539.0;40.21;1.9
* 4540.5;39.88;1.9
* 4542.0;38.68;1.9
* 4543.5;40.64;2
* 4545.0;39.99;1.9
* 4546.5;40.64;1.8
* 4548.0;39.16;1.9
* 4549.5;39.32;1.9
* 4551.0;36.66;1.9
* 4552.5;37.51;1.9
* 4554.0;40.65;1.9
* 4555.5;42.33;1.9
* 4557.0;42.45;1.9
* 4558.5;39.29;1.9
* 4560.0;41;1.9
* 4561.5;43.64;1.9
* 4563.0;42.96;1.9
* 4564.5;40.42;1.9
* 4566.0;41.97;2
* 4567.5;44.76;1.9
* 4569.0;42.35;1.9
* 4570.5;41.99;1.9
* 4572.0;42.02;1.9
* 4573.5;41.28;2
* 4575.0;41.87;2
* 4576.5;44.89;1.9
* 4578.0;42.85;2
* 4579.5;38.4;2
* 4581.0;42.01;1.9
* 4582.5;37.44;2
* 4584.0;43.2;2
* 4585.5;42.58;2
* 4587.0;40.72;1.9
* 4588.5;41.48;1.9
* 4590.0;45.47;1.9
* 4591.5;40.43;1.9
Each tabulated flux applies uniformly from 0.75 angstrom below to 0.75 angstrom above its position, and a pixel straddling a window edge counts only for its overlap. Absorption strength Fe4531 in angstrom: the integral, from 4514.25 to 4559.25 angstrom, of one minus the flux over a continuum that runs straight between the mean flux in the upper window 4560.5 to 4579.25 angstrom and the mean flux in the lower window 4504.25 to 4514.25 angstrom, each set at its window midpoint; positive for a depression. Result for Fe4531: 3.48 angstrom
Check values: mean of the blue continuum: 43.9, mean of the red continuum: 42.5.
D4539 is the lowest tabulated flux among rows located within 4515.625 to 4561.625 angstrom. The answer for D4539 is 36.52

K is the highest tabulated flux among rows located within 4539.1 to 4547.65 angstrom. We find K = 40.64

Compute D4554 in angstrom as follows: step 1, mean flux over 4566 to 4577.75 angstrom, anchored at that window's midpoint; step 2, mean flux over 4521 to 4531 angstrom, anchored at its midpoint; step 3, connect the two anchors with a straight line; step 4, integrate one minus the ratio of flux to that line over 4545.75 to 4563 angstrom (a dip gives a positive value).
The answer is 0.4 angstrom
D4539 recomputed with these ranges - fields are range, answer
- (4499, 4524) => 37.15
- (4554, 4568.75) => 39.29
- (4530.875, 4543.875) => 36.97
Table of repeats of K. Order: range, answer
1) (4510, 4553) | 46.42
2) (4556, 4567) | 43.64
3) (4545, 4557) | 42.45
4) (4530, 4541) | 41.1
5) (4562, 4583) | 44.89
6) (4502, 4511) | 48.45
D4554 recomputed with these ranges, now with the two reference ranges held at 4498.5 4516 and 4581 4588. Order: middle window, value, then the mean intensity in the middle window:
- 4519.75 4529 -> 0.7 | 40.2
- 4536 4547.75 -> 0.7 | 40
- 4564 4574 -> -0.1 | 42.2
